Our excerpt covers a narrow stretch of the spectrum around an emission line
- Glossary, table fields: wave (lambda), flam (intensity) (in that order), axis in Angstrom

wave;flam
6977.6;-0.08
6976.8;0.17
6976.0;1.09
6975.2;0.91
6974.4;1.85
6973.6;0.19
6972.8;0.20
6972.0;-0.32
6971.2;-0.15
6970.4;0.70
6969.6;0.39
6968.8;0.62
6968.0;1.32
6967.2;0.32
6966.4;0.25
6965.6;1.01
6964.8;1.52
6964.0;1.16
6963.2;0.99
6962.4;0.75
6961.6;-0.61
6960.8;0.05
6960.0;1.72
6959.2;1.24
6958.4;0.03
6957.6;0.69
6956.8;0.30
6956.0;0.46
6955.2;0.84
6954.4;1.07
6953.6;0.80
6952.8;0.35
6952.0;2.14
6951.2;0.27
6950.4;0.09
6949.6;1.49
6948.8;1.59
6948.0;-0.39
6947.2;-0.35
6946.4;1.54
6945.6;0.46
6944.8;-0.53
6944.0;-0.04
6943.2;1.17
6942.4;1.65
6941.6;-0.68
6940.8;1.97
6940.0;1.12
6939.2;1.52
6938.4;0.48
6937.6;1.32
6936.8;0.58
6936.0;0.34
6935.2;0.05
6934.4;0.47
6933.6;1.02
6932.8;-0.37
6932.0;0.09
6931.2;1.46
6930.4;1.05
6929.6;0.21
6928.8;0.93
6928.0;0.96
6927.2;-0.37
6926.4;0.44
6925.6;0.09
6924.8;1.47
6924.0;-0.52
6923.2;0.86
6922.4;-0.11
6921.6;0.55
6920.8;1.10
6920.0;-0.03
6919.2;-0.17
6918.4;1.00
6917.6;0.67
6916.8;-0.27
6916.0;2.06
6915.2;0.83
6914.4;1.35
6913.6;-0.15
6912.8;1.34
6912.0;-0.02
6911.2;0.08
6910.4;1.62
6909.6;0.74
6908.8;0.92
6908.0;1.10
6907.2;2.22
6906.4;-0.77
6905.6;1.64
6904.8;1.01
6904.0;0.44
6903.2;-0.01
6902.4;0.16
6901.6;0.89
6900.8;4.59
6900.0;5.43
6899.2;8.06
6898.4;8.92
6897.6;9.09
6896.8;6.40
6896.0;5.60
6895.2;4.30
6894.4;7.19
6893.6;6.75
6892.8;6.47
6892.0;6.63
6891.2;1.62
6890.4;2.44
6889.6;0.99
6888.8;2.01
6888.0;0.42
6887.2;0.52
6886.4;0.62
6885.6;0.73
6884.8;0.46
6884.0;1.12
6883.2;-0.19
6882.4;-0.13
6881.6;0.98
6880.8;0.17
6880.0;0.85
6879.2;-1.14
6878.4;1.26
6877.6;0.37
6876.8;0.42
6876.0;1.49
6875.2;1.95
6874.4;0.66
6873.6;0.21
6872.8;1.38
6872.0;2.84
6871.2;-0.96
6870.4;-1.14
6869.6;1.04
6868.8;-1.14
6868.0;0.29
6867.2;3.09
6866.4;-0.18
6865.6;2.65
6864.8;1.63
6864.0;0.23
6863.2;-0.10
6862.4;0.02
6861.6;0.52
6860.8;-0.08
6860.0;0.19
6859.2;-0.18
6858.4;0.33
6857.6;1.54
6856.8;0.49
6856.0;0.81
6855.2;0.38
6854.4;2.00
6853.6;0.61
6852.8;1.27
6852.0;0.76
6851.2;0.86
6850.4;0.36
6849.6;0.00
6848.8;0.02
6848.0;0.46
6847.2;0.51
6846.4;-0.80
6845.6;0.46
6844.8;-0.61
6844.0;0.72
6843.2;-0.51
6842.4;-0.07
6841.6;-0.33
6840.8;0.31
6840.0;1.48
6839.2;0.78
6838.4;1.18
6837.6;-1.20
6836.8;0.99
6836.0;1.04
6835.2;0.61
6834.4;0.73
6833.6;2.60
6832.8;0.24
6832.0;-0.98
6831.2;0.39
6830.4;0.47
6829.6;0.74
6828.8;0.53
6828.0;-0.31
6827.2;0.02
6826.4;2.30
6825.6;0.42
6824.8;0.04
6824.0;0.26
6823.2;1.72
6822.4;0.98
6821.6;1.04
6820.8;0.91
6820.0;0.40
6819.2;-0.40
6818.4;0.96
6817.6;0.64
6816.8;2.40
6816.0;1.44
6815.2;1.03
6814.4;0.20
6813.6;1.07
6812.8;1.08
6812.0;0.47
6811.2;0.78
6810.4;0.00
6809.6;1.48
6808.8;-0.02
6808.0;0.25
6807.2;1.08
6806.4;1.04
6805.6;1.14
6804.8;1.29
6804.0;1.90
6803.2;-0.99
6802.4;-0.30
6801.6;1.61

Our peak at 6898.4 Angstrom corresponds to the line [O II] 3727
